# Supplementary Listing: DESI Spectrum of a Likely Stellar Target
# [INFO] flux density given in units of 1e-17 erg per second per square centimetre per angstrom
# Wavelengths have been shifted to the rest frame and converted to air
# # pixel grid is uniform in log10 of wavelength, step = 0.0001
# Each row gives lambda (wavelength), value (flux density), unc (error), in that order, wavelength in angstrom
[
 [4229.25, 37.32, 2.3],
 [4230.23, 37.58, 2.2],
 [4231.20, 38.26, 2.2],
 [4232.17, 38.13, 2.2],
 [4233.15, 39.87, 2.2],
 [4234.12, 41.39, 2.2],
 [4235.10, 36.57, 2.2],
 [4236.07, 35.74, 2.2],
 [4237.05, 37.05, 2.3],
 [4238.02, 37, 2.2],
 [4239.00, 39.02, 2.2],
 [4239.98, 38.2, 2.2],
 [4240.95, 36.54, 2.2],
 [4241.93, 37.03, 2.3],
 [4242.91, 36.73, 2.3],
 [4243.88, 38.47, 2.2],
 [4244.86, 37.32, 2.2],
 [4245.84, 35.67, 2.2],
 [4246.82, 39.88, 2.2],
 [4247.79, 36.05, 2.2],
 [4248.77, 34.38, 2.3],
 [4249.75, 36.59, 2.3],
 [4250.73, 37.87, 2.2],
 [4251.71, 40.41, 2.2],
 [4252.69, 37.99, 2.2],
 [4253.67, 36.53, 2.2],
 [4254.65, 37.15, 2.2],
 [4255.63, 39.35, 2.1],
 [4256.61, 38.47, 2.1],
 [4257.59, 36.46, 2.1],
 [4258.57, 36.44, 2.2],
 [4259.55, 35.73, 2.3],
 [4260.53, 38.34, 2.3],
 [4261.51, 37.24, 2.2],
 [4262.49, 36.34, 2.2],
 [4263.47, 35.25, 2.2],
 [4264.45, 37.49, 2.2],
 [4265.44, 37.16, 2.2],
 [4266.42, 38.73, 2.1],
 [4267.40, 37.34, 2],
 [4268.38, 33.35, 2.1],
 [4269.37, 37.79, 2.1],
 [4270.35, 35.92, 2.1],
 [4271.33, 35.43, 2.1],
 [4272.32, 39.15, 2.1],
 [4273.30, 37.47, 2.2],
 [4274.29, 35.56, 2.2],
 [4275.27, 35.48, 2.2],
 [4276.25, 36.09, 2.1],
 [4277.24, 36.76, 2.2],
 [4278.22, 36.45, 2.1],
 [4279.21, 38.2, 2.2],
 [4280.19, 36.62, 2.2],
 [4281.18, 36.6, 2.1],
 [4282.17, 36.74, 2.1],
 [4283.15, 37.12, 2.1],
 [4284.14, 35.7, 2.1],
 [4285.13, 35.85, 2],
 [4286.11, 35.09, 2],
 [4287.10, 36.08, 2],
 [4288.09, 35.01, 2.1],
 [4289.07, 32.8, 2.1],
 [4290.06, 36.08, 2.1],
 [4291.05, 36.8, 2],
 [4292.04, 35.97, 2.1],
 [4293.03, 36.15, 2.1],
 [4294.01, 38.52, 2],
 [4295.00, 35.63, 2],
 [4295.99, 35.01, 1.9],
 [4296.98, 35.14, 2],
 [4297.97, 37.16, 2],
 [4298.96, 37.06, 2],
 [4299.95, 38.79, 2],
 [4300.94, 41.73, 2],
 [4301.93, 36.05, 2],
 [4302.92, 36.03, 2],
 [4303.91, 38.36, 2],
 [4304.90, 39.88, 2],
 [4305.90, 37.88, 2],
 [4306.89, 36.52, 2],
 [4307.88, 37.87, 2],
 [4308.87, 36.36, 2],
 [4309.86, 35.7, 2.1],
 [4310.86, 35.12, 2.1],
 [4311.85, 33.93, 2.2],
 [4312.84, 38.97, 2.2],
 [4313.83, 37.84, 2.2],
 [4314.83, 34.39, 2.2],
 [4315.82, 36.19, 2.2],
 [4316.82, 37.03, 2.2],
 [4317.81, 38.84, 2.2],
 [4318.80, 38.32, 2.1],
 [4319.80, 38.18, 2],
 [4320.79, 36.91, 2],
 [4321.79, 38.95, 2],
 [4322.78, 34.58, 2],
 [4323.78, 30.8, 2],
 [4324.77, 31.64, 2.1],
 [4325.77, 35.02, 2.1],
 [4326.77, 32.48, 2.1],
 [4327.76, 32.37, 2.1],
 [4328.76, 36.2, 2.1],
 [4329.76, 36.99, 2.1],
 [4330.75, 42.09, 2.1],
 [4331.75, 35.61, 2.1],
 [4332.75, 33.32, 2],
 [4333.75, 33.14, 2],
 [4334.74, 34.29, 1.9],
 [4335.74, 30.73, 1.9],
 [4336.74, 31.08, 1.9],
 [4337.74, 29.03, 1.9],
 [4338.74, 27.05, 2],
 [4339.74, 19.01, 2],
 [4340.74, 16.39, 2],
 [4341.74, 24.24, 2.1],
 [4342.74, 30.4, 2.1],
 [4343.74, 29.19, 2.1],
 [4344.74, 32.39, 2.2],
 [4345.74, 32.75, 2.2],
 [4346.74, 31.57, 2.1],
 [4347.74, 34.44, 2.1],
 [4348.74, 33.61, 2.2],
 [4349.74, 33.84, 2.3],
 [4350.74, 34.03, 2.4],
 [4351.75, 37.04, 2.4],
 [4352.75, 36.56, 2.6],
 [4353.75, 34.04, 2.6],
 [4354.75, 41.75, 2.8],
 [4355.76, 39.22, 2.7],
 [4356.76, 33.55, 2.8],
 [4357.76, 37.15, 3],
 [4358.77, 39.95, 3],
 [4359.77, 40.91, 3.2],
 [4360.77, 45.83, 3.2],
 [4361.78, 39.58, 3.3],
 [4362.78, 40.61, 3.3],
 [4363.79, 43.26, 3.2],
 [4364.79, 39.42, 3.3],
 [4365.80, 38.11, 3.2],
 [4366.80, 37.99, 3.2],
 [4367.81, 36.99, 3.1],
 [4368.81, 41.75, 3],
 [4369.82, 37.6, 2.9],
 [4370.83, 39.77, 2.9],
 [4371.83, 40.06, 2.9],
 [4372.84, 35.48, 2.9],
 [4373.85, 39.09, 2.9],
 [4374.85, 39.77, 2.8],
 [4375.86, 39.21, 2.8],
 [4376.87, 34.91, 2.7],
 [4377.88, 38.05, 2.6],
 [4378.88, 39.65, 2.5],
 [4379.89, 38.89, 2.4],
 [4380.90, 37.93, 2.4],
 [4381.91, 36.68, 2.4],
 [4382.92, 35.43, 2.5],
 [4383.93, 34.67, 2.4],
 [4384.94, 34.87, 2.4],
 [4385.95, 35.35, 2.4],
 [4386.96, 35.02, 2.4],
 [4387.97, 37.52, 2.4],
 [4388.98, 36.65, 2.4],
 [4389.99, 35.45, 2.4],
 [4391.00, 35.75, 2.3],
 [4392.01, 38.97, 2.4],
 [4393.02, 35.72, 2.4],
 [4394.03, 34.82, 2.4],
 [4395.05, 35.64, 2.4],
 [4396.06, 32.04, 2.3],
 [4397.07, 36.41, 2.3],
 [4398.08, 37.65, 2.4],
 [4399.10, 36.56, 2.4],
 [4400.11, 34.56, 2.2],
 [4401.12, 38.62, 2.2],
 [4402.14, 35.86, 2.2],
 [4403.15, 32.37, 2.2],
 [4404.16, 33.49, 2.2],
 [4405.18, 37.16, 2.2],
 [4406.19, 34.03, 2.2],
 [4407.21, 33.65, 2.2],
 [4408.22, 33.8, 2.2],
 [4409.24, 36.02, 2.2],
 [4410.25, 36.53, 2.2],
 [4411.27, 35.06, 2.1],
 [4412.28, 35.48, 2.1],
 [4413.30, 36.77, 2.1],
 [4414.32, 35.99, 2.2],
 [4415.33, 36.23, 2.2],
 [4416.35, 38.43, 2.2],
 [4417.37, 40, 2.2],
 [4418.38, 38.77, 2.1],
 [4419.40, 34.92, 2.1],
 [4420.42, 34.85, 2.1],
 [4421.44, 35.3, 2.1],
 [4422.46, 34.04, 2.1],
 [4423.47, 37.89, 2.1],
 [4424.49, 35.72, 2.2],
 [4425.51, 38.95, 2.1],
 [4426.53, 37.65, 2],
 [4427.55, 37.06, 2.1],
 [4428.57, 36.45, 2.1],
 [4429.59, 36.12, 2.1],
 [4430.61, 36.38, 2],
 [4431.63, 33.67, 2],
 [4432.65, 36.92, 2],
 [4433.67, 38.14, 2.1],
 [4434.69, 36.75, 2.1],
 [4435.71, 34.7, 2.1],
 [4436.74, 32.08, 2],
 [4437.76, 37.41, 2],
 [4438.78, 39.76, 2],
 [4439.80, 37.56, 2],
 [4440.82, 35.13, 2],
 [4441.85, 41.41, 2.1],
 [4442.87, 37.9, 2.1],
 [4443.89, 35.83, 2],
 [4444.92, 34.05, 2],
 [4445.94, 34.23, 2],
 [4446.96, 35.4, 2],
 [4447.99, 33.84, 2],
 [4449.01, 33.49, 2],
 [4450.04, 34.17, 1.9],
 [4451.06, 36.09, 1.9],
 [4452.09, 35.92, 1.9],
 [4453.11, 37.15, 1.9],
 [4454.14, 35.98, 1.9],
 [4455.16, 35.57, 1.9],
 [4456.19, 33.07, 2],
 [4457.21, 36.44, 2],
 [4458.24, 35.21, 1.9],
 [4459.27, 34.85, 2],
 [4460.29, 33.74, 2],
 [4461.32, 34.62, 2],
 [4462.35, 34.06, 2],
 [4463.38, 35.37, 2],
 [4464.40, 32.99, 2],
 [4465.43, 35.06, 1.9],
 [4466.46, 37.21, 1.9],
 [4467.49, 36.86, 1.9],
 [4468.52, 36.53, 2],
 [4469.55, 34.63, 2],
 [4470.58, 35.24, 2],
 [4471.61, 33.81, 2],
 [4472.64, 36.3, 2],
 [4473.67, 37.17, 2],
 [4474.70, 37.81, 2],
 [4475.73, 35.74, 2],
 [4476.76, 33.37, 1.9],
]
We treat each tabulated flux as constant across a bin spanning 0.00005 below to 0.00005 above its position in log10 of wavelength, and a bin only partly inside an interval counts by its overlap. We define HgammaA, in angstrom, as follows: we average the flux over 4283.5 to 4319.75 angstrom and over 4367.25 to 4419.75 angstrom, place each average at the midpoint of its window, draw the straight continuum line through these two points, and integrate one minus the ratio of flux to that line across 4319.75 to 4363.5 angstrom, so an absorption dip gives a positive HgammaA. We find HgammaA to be 3.07 angstrom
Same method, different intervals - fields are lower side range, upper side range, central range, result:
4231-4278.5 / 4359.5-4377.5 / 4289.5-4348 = 5.9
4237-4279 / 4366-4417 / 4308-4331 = 0.5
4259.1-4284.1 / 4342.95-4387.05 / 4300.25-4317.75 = -0.1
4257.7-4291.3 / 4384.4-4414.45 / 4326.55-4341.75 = 2.1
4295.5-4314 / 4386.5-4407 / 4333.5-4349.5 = 3.2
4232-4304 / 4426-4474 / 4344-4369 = -0.7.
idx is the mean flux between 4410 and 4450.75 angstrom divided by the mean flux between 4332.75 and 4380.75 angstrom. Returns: 1.0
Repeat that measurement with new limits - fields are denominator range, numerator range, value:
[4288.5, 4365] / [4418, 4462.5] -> 1.02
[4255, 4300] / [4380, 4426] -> 0.98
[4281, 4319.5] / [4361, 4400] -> 1.02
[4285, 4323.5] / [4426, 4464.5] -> 0.97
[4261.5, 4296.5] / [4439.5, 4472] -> 0.97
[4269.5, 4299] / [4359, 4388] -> 1.06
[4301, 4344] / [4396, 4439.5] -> 1.06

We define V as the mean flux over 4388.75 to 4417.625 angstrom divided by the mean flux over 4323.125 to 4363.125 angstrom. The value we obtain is 1.1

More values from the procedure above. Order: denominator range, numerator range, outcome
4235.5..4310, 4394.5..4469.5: 0.97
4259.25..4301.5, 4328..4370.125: 0.95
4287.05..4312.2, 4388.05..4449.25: 0.98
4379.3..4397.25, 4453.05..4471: 0.98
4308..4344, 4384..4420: 1.07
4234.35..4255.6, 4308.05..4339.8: 0.93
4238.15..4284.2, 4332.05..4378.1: 0.95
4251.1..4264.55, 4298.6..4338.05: 0.96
